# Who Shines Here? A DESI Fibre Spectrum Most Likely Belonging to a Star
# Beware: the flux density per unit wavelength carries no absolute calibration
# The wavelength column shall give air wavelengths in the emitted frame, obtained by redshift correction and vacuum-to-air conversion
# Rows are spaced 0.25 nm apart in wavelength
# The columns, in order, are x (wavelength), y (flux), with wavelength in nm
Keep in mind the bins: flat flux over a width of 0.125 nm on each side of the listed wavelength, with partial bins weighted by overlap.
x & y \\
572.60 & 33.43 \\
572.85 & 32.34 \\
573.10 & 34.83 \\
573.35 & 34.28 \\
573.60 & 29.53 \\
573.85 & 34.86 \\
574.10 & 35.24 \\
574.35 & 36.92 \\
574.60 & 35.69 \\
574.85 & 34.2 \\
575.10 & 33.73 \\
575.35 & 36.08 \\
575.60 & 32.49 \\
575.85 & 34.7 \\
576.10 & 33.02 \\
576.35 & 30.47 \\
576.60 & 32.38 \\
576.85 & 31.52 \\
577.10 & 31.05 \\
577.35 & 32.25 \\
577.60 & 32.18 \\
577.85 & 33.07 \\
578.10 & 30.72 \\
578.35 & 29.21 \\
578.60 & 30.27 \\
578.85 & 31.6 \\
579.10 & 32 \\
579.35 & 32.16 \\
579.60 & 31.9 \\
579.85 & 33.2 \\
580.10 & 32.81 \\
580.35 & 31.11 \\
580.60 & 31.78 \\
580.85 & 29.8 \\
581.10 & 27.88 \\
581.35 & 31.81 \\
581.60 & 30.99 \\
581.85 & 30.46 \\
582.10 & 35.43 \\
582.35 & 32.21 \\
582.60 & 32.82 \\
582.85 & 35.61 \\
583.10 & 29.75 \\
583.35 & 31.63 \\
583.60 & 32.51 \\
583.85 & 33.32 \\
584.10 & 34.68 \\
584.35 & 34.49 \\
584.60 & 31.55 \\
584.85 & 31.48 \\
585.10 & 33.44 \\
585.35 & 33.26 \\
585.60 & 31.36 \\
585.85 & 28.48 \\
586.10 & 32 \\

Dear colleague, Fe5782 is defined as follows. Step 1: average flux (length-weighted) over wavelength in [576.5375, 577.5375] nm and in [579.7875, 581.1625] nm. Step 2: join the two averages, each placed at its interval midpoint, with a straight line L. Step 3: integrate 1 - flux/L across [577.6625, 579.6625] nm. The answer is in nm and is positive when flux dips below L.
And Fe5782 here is 0.01 nm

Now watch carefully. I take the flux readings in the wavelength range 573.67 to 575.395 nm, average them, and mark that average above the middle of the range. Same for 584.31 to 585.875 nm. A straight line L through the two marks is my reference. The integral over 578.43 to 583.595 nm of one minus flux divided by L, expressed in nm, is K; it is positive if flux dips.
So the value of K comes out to 0.23 nm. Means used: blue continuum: 35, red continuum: 32.1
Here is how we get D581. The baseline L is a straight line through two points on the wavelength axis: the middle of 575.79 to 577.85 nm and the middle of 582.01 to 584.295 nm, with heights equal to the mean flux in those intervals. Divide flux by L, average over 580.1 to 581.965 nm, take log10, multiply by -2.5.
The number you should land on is 0.07 mag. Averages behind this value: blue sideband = 32.2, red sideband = 33.1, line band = 30.7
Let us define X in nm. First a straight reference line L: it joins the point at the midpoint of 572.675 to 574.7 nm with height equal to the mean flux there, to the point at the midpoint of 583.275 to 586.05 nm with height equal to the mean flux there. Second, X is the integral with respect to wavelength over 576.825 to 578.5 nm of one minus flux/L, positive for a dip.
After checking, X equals 0.106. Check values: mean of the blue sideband 34.2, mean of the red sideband 32.4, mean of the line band 31.4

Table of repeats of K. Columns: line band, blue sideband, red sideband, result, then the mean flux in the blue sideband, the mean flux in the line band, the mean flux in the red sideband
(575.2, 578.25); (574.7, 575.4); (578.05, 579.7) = 0.05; 34.6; 32.5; 31.1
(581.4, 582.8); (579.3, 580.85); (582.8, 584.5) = 0.00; 32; 32.5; 33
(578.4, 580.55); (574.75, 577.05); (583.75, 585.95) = 0.07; 33.1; 31.8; 32.5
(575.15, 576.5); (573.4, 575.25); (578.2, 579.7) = 0.00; 34.3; 33.4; 31.2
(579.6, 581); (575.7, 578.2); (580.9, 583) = 0.02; 32.2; 31.7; 32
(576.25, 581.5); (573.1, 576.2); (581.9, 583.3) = 0.34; 34.3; 31.4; 32.9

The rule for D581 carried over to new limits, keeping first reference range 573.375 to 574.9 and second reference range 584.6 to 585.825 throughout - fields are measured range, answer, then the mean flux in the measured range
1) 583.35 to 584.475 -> -0.04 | 33.5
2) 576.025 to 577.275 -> 0.07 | 31.7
